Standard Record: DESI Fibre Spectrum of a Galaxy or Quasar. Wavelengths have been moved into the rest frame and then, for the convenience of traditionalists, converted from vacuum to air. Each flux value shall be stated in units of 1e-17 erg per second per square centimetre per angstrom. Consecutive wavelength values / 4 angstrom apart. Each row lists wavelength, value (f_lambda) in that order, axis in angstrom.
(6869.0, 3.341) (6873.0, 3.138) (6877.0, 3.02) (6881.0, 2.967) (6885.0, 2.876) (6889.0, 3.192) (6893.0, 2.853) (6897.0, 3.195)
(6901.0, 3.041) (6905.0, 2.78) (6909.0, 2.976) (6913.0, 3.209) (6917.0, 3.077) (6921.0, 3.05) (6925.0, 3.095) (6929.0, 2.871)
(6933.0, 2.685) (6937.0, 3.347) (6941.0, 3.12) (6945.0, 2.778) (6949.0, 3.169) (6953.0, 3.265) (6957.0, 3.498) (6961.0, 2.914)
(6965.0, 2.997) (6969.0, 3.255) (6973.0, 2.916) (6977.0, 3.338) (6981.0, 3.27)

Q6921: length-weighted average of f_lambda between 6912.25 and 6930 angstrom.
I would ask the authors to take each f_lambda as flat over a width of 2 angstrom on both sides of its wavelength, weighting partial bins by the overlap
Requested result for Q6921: 3.06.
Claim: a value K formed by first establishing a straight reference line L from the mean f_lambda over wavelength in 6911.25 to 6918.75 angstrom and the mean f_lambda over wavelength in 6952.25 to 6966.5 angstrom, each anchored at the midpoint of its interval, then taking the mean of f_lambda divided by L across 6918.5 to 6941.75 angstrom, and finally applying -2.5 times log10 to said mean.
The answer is 0.04 mag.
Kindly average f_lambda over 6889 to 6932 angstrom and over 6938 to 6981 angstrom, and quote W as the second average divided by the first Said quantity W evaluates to 1.0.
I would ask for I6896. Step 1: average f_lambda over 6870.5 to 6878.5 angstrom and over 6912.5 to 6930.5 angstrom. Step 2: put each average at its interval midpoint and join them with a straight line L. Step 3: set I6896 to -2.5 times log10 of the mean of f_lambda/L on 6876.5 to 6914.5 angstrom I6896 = 0.025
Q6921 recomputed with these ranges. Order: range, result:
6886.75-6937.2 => 3.02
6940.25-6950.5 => 3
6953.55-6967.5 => 3.15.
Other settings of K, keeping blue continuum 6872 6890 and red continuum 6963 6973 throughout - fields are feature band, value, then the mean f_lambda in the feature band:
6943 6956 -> -0.01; 3.1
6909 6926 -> -0.02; 3.09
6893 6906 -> 0.01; 3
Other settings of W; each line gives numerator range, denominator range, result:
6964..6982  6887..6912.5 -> 1.05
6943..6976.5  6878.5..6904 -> 1.03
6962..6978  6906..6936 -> 1.03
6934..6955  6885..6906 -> 1.03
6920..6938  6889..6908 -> 1.00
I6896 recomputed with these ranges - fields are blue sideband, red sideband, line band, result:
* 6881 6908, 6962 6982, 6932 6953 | 0.01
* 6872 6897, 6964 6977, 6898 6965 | 0.00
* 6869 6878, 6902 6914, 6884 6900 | 0.00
